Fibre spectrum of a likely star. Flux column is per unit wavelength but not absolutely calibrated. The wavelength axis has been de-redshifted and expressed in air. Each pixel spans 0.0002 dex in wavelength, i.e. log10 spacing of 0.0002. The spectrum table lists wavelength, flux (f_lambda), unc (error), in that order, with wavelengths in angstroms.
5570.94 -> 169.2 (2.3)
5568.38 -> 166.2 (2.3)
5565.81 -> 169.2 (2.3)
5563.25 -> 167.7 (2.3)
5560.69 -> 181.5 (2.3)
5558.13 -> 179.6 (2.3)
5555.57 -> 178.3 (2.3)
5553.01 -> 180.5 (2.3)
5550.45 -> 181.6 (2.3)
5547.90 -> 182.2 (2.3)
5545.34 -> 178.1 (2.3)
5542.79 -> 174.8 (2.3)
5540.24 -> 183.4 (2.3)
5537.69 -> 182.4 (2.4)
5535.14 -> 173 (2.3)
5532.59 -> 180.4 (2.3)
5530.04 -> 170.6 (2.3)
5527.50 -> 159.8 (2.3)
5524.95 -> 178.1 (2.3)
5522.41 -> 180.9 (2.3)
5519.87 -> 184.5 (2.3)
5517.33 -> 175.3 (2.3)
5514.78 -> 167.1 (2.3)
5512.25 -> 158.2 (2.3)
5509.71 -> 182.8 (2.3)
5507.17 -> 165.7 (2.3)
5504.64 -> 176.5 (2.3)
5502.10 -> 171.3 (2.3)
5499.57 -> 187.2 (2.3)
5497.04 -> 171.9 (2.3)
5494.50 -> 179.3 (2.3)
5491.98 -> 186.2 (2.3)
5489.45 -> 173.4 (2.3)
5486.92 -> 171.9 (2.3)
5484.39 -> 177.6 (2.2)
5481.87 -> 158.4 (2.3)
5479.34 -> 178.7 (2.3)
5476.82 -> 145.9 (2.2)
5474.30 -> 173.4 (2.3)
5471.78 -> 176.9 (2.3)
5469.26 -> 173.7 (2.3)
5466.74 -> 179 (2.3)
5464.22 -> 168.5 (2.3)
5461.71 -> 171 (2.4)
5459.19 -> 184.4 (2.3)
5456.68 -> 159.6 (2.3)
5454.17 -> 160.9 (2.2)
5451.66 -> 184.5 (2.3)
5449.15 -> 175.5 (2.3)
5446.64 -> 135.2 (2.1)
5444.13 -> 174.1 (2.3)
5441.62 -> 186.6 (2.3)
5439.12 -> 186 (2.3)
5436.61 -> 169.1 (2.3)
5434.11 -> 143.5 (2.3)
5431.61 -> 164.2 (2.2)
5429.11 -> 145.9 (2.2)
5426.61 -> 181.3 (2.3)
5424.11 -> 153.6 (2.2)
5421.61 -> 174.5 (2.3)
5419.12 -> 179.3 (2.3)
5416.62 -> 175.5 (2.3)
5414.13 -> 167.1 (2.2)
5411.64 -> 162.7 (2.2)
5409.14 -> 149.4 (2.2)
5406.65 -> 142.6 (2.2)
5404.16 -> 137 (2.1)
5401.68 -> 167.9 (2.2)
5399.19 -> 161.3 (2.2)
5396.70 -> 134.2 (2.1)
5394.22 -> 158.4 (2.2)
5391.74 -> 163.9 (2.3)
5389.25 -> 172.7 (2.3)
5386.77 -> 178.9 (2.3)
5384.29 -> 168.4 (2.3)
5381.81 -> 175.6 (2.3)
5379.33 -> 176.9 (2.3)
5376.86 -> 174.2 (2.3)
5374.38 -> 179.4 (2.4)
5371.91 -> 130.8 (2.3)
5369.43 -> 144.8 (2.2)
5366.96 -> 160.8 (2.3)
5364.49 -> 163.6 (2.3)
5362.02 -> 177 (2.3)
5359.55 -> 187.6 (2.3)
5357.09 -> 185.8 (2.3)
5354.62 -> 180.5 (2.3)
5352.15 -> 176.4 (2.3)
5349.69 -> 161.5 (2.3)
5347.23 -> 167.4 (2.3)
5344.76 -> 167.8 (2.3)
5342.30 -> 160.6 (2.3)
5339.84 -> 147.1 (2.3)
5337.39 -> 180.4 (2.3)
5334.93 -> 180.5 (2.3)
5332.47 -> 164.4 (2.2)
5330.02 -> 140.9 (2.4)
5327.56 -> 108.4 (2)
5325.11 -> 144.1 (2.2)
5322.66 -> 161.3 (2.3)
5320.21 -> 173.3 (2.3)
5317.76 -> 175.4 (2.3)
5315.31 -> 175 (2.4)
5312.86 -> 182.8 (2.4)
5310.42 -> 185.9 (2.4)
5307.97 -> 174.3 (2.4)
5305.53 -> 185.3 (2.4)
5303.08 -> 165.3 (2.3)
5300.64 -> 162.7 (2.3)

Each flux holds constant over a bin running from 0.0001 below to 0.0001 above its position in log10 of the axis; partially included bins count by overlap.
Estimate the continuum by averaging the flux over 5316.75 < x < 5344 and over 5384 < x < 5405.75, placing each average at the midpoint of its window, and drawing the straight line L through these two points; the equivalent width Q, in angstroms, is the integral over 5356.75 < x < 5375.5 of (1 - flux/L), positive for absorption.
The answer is -0.75 angstroms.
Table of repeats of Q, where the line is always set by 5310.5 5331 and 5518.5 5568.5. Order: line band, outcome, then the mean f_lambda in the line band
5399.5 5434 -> 1.23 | 161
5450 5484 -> 0.05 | 171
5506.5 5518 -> 0.31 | 170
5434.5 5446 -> -0.35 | 174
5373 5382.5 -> -0.70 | 176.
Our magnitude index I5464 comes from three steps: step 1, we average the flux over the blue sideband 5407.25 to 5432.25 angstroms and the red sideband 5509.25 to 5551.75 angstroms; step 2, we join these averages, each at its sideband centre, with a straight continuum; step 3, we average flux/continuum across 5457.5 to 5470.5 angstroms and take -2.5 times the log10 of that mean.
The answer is -0.04 mag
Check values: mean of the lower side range 165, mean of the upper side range 176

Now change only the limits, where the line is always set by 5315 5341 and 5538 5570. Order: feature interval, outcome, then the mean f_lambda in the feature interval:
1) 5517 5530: -0.01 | 175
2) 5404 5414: 0.10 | 151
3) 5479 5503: -0.02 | 176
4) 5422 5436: 0.05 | 159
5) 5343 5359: -0.08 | 173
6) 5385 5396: -0.02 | 167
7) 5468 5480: 0.01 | 169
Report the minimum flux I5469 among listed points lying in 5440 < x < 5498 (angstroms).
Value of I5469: 135.2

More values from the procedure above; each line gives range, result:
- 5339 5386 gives 130.8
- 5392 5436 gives 134.2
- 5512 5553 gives 158.2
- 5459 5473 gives 168.5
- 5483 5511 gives 165.7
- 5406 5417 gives 142.6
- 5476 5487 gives 145.9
